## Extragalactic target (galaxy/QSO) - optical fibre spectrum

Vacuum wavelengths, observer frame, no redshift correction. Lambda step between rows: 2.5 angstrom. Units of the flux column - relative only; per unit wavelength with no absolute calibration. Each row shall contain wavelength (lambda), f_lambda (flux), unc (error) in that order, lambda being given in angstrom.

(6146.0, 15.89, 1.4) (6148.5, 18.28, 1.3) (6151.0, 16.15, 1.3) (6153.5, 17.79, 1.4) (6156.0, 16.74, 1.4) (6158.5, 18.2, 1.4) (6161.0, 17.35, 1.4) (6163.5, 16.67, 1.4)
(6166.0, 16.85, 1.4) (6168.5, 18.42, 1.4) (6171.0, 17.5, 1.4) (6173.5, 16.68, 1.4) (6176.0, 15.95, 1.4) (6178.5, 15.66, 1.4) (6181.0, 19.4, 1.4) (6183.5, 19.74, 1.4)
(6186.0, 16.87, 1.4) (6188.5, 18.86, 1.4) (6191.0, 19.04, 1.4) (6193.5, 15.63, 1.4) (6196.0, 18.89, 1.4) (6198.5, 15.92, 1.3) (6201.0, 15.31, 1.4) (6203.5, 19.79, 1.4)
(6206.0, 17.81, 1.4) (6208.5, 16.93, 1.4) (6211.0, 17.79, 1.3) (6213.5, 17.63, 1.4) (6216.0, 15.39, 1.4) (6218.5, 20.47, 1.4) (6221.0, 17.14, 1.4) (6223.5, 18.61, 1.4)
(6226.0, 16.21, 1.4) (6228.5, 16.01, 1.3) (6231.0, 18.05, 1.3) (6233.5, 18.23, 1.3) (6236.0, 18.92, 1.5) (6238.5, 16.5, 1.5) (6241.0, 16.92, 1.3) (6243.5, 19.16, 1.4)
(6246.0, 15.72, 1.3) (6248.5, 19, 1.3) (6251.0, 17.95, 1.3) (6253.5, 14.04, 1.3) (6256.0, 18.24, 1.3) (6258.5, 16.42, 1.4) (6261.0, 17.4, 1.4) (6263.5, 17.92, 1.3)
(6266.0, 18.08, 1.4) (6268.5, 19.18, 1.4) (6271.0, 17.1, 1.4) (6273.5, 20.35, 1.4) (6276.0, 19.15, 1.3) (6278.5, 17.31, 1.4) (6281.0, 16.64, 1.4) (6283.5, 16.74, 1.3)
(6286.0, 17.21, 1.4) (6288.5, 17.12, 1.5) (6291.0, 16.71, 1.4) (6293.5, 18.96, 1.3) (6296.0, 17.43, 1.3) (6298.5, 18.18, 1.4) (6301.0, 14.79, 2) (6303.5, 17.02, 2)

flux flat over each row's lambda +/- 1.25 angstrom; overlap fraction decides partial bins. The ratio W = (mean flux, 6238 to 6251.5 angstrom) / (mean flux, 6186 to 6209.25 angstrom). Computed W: 1.00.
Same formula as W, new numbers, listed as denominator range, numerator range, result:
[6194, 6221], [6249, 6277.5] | 1.02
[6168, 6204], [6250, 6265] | 0.97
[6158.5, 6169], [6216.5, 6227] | 1.04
